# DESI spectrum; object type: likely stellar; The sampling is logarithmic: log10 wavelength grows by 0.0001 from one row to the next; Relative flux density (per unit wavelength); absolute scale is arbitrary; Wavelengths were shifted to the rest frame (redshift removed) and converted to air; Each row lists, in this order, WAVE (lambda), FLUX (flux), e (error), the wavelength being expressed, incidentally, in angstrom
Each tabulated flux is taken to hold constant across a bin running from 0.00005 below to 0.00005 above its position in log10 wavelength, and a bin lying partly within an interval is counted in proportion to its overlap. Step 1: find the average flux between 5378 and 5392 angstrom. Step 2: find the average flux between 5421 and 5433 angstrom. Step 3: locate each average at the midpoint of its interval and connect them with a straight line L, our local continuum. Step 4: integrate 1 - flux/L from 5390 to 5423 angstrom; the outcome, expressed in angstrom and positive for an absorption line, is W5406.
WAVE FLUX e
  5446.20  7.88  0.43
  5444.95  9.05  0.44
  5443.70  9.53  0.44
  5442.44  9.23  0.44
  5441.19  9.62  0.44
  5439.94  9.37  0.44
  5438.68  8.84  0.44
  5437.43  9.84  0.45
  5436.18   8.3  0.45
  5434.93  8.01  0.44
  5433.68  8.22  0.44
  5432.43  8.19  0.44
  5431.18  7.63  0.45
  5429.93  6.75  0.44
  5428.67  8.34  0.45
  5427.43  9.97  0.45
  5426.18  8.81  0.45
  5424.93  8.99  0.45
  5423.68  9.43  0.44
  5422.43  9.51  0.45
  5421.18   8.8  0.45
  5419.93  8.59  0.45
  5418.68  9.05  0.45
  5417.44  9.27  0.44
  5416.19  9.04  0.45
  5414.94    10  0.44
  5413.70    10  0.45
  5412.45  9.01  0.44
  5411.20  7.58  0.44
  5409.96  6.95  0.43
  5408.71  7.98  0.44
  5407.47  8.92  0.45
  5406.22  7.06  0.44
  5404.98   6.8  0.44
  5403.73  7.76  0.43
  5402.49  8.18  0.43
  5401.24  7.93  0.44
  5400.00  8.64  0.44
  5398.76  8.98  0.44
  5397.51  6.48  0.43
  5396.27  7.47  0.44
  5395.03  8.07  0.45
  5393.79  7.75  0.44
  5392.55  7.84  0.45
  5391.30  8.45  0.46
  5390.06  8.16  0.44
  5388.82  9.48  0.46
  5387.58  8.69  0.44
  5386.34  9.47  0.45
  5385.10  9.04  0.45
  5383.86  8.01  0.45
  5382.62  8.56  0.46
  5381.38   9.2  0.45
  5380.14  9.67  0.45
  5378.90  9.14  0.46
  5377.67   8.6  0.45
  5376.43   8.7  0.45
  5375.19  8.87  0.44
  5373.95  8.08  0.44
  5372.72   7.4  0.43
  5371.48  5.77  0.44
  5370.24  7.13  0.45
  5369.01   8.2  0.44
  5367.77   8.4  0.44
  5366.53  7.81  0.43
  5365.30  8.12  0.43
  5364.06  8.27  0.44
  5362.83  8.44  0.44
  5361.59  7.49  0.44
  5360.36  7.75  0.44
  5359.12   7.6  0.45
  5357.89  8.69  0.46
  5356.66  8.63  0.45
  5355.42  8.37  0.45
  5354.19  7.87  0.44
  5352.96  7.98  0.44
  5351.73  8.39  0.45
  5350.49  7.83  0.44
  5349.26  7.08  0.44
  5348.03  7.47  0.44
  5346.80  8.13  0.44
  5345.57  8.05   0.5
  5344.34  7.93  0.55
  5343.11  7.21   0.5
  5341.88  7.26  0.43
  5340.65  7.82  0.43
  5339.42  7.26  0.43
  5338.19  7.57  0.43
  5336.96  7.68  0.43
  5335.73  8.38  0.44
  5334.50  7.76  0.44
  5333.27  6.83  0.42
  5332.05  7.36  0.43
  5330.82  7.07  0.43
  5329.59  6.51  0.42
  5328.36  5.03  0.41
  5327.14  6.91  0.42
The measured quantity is 1.7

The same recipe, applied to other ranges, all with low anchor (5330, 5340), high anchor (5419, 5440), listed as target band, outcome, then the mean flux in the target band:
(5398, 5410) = 0.6 angstrom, 7.95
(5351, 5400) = -1.6 angstrom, 8.24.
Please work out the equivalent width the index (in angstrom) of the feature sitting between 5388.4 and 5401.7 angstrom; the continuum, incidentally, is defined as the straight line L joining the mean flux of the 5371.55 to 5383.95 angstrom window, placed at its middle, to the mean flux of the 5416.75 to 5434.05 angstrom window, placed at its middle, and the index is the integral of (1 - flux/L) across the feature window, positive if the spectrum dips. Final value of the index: 0.8 angstrom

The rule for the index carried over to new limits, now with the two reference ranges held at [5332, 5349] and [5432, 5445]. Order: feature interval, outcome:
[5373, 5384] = -0.8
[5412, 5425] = -0.9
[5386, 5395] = -0.2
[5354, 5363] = -0.3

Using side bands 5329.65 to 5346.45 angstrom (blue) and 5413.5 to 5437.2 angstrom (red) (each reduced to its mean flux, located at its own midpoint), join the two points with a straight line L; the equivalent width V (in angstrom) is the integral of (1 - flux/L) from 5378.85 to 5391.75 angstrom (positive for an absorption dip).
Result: -1.1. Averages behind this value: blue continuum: 7.53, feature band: 8.89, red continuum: 8.78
